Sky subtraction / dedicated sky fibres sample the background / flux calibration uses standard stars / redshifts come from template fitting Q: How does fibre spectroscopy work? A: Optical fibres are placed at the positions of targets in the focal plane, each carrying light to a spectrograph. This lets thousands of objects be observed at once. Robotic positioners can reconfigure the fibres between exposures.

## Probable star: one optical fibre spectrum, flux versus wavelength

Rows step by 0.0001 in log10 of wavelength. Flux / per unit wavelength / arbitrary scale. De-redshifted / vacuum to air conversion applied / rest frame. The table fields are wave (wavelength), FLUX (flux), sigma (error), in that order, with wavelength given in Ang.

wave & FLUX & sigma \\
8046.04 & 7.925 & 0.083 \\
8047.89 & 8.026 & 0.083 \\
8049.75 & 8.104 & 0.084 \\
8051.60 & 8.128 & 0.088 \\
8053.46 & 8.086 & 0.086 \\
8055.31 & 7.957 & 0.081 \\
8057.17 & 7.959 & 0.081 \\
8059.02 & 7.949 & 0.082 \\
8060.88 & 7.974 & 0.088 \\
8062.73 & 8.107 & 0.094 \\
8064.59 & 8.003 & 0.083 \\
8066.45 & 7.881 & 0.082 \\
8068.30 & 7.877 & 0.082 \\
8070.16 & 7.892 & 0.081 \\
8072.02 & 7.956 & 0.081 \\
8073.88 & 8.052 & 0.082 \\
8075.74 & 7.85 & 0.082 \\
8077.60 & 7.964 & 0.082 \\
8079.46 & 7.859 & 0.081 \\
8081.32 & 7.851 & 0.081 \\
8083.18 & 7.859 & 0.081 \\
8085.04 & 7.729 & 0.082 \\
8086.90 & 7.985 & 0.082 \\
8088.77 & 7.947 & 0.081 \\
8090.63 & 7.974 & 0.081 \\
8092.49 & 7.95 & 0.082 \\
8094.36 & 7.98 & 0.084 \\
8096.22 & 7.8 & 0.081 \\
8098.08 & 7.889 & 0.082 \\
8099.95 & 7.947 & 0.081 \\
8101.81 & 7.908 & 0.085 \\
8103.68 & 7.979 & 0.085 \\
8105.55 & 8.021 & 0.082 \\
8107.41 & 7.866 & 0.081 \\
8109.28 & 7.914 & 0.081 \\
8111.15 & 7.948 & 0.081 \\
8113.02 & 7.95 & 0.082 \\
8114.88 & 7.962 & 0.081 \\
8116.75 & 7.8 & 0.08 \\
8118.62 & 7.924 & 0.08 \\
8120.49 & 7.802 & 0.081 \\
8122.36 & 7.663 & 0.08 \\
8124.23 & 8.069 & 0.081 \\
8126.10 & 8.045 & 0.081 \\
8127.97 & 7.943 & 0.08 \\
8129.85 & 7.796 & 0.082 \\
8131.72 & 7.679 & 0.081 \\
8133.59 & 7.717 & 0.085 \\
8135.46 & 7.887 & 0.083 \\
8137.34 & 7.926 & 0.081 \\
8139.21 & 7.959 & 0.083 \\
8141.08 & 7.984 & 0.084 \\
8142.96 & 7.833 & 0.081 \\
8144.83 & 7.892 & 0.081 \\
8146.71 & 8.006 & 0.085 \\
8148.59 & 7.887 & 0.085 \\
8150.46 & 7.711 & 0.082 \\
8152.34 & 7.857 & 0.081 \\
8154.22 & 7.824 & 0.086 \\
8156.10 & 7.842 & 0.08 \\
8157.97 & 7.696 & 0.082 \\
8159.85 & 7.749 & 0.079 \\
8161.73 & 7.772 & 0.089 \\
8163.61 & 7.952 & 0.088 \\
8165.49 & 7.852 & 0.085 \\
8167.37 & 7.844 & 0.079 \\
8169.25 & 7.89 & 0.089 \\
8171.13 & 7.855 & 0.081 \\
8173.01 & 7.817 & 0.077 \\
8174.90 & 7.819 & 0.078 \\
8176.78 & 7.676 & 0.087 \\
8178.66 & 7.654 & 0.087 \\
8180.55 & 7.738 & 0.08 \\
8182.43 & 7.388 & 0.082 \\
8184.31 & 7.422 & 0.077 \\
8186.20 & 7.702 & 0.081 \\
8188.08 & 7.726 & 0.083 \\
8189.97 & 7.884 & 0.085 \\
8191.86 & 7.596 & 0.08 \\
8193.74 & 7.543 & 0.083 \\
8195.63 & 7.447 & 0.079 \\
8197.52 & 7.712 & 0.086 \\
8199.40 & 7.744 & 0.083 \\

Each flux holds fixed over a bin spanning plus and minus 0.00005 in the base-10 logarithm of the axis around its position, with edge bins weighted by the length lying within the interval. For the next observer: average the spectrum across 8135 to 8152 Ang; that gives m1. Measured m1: 7.9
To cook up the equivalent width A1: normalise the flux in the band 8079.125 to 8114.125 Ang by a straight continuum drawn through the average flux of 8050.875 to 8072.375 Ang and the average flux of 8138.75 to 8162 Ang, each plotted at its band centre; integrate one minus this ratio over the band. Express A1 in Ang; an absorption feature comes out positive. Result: 0.06 Ang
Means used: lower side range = 7.98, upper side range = 7.85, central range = 7.92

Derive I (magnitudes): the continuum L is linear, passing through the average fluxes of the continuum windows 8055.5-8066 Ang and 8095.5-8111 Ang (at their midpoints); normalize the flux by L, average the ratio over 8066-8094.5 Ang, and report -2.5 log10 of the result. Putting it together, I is 0.006 mag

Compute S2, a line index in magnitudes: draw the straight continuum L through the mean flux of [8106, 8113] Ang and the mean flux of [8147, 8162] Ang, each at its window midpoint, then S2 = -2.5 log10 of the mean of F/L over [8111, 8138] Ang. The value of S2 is 0.00 mag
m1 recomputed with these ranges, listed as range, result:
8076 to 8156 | 7.89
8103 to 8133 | 7.89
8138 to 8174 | 7.85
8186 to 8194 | 7.7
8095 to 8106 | 7.92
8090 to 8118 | 7.93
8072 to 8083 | 7.91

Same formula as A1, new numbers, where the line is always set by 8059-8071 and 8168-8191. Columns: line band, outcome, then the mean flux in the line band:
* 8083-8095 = -0.02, 7.92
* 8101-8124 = -0.13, 7.9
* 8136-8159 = -0.25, 7.87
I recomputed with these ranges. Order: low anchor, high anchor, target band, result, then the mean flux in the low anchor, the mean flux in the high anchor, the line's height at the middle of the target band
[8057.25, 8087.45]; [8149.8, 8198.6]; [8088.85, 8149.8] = -0.01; 7.93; 7.73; 7.84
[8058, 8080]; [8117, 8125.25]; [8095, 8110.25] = 0.00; 7.95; 7.86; 7.89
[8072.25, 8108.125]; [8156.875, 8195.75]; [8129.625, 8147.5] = -0.01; 7.92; 7.72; 7.81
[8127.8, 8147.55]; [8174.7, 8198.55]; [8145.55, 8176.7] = -0.01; 7.87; 7.64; 7.76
